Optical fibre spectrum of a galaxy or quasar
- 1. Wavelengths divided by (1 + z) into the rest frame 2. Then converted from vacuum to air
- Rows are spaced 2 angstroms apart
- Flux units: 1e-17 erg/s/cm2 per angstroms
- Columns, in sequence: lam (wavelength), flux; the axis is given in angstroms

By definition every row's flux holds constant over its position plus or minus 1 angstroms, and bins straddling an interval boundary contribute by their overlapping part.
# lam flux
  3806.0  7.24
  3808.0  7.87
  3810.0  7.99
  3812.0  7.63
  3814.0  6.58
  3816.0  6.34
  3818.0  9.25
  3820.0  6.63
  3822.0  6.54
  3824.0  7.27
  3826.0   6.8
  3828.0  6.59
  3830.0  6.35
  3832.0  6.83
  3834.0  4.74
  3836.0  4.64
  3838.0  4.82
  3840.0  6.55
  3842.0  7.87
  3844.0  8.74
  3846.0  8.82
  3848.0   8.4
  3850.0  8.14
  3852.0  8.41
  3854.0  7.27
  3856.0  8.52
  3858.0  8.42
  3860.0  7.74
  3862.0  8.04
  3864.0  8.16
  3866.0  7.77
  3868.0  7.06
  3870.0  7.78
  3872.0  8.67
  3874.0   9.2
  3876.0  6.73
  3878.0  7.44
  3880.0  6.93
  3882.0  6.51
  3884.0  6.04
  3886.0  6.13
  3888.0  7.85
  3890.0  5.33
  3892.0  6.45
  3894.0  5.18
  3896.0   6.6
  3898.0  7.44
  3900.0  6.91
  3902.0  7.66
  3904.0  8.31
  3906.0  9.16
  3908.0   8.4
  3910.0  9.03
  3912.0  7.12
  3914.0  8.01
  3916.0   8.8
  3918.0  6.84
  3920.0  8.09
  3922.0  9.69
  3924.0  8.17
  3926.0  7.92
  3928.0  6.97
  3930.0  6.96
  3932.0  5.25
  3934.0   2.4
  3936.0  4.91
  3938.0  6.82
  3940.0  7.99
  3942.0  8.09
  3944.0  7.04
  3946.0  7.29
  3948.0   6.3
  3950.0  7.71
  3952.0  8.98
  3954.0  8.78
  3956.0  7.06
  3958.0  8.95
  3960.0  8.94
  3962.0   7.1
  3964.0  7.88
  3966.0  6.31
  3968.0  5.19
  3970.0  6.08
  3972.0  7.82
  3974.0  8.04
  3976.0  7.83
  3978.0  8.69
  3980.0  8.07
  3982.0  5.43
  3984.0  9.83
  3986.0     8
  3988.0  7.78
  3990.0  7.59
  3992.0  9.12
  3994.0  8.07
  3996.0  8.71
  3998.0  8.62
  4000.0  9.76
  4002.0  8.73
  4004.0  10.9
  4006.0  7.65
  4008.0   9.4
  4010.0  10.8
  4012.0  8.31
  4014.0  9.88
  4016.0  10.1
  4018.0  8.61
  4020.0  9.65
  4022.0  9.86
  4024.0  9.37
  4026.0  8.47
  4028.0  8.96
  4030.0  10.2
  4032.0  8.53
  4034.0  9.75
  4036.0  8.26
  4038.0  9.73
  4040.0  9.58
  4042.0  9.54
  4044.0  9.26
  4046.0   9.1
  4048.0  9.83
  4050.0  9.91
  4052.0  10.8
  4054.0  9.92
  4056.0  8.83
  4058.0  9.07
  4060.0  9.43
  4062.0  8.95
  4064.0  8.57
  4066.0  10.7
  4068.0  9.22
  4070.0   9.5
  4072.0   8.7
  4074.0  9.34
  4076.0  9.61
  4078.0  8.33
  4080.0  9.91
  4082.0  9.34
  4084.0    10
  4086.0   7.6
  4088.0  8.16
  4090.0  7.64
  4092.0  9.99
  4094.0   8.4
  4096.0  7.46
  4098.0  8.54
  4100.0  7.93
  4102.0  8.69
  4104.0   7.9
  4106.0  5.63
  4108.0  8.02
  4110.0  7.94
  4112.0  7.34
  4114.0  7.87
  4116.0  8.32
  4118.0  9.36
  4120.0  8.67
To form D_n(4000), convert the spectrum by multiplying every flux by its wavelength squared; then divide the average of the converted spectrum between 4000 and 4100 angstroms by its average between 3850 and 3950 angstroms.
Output 1.35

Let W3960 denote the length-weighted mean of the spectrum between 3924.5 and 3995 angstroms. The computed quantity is 7.35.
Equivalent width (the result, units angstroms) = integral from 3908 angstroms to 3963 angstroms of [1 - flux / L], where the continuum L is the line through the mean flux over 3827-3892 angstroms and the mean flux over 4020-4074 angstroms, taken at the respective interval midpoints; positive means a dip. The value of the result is 4.4 angstroms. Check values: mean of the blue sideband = 7.25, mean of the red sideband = 9.39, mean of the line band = 7.47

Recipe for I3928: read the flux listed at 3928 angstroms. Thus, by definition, 6.97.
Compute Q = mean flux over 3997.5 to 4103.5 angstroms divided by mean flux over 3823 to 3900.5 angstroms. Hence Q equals 1.3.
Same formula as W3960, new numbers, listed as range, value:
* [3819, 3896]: 7.13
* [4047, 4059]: 9.73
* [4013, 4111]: 9.03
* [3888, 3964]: 7.38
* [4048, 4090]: 9.27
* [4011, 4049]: 9.32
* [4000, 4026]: 9.41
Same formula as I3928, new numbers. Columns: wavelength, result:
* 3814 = 6.58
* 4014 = 9.88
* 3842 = 7.87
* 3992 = 9.12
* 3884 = 6.04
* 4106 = 5.63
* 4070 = 9.5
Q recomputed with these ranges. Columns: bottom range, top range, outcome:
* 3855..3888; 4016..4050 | 1.23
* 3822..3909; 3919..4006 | 1.06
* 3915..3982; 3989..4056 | 1.27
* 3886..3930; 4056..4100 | 1.18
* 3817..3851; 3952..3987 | 1.10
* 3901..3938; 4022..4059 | 1.27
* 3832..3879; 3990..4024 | 1.22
